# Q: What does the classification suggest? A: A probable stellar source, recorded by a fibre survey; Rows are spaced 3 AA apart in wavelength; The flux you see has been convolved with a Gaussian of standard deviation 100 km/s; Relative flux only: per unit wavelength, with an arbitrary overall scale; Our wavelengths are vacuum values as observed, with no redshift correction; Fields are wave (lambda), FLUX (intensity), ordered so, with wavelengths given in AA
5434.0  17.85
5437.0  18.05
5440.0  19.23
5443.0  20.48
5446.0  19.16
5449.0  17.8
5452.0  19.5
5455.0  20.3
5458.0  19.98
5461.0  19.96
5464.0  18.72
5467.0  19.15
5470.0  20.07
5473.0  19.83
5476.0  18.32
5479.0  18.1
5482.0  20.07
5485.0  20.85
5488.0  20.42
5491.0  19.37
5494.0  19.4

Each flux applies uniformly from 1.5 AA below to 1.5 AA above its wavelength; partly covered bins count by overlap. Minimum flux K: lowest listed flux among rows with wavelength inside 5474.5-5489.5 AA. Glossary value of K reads 18.1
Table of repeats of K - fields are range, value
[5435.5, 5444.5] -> 18.05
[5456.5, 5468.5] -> 18.72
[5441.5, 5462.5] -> 17.8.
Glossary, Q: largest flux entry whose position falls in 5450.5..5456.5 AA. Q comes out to 20.3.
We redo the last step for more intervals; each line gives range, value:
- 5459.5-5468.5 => 19.96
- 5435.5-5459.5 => 20.48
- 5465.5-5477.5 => 20.07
